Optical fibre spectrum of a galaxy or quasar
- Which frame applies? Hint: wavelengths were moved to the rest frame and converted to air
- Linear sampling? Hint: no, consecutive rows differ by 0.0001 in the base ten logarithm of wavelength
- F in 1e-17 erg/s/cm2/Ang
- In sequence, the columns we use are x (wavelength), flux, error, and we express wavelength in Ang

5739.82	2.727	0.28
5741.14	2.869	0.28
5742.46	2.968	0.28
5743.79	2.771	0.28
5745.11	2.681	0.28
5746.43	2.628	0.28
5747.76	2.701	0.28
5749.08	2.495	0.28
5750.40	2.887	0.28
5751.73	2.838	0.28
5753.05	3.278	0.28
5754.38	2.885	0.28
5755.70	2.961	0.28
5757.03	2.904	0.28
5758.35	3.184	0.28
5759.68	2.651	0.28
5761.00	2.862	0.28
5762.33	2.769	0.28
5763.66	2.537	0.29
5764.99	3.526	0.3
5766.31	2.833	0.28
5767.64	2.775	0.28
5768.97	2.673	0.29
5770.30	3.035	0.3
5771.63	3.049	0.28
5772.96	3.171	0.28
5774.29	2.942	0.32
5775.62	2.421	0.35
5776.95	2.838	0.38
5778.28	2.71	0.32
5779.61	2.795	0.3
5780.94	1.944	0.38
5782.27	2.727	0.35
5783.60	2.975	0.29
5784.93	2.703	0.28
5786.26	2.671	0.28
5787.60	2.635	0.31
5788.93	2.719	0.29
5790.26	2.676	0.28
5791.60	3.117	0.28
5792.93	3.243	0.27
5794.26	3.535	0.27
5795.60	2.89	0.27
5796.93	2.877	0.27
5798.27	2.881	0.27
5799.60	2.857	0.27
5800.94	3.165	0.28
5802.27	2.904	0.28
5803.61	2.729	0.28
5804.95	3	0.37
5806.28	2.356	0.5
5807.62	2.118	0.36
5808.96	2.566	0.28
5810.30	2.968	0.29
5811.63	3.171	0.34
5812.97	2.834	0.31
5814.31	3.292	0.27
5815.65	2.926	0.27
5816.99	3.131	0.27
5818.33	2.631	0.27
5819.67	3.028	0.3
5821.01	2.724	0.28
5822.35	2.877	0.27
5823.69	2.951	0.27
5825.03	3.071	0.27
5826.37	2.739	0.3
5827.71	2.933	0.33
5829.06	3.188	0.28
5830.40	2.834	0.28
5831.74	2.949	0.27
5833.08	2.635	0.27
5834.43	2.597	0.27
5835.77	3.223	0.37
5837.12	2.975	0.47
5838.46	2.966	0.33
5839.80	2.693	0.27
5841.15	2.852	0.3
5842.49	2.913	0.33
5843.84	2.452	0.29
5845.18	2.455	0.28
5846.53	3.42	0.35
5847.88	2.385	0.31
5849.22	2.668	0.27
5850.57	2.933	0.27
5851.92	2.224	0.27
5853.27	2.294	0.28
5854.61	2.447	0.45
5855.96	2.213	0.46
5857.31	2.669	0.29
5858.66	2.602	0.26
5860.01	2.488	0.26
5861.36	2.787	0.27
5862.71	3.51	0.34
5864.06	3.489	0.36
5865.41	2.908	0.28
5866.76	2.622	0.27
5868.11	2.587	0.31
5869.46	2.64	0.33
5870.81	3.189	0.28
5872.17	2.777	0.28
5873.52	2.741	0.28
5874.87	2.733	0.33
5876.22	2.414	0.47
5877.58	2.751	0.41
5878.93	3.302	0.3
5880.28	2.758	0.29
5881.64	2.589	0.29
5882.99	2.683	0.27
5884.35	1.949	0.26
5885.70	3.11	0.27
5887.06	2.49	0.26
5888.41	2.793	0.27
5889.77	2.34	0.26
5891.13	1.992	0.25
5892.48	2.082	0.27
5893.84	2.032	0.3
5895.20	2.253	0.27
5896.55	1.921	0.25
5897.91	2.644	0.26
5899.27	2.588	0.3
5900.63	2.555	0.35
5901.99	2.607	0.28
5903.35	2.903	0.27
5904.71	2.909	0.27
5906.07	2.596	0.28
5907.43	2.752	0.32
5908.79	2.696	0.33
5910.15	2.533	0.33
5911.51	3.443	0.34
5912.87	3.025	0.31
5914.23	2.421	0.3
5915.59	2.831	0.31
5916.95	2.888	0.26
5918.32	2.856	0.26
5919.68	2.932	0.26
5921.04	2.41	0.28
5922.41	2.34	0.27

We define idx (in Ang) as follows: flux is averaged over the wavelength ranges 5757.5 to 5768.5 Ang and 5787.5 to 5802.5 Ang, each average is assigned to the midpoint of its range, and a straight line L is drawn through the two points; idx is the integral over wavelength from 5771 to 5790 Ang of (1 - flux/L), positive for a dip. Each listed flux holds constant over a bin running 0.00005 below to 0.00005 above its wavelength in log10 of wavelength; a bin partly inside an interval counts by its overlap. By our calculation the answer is 1.3 Ang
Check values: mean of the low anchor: 2.89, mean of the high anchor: 2.97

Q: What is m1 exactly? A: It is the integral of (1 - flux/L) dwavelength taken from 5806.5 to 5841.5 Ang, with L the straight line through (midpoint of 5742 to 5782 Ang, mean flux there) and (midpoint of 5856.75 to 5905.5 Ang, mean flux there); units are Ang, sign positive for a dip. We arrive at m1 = -1.8 Ang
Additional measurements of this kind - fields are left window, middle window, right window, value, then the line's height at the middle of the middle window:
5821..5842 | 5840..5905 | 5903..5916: 4.9 Ang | 2.85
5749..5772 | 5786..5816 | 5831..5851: -0.2 Ang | 2.86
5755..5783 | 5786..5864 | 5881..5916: -3.3 Ang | 2.71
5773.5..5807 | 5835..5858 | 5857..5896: 0.2 Ang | 2.71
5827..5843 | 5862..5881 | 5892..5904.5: -1.9 Ang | 2.62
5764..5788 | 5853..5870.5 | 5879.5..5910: -0.9 Ang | 2.59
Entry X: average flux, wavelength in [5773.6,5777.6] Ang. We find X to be 2.74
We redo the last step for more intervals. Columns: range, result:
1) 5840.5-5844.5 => 2.74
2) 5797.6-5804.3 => 2.91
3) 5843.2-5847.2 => 2.78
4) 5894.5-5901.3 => 2.39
